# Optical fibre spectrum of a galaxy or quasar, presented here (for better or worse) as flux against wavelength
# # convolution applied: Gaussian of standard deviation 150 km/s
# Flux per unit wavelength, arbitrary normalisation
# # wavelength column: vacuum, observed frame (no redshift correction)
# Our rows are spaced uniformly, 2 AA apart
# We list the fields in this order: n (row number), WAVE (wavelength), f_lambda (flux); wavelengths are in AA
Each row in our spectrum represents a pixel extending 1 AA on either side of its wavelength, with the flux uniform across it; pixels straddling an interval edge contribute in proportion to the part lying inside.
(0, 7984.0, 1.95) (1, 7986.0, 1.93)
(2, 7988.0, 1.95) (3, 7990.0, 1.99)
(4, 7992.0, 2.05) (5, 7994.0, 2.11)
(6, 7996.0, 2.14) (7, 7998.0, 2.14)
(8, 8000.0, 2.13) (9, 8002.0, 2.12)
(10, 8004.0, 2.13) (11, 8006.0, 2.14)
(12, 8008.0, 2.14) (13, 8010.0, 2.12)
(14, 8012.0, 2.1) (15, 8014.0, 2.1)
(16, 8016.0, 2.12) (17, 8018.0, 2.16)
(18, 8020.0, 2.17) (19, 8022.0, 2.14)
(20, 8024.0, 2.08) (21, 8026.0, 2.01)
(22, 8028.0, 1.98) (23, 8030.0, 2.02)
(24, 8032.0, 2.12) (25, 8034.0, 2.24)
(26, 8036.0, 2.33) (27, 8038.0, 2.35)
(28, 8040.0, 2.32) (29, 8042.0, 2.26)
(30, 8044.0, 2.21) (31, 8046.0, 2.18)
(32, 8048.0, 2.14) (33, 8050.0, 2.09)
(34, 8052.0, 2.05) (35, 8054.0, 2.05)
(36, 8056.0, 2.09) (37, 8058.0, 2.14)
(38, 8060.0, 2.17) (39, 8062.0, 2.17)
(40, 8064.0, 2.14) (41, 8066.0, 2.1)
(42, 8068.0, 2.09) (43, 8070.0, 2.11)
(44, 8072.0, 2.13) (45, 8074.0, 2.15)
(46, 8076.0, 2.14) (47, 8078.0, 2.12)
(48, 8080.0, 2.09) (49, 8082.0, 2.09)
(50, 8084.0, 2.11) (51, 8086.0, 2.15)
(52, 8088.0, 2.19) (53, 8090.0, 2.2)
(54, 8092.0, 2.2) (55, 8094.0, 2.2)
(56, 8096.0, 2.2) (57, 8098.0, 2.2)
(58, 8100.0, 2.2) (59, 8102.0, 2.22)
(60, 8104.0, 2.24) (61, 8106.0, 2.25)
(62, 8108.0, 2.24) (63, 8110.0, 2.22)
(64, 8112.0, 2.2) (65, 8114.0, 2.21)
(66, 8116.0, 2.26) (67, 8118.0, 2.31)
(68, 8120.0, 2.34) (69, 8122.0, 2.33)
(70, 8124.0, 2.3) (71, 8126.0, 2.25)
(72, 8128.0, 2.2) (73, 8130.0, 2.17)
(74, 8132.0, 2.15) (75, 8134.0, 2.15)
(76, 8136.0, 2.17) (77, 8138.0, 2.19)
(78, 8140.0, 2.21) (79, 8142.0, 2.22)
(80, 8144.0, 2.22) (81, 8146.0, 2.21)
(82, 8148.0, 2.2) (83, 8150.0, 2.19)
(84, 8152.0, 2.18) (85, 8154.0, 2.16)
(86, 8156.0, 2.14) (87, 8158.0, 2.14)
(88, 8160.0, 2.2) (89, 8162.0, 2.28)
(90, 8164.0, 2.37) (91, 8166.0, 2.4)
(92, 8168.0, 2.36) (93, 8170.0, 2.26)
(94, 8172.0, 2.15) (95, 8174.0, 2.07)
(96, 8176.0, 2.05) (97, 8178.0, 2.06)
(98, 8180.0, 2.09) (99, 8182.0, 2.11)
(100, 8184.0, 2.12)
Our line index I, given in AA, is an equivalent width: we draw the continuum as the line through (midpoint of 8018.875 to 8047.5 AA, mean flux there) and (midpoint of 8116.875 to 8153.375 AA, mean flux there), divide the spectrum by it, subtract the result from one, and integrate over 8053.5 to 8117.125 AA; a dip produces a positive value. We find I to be 0.9 AA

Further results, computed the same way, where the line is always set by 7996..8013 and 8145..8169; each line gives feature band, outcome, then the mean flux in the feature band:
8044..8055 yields 0.2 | 2.11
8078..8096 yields 0.3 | 2.15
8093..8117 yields -0.2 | 2.22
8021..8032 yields 0.5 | 2.05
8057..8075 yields 0.3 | 2.13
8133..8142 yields 0.2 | 2.18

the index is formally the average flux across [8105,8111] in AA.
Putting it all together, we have 2.24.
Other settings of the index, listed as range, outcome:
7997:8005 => 2.13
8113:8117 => 2.23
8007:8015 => 2.12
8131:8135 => 2.15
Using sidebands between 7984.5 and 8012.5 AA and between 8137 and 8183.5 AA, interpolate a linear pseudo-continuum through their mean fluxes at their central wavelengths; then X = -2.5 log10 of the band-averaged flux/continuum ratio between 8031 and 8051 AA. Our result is -0.06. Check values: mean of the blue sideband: 2.08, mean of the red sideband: 2.19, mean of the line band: 2.22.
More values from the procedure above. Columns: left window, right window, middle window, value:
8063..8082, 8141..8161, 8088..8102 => -0.03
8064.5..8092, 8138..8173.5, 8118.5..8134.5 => -0.03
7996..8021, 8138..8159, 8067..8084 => 0.02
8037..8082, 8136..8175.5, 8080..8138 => -0.01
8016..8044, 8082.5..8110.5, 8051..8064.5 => 0.03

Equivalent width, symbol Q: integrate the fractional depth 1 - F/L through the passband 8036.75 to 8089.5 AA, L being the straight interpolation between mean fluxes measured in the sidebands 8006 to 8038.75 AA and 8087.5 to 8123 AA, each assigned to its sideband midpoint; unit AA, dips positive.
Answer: 0.8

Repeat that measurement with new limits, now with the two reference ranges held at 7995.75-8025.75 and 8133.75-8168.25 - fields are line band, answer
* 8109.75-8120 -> -0.3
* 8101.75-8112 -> -0.2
